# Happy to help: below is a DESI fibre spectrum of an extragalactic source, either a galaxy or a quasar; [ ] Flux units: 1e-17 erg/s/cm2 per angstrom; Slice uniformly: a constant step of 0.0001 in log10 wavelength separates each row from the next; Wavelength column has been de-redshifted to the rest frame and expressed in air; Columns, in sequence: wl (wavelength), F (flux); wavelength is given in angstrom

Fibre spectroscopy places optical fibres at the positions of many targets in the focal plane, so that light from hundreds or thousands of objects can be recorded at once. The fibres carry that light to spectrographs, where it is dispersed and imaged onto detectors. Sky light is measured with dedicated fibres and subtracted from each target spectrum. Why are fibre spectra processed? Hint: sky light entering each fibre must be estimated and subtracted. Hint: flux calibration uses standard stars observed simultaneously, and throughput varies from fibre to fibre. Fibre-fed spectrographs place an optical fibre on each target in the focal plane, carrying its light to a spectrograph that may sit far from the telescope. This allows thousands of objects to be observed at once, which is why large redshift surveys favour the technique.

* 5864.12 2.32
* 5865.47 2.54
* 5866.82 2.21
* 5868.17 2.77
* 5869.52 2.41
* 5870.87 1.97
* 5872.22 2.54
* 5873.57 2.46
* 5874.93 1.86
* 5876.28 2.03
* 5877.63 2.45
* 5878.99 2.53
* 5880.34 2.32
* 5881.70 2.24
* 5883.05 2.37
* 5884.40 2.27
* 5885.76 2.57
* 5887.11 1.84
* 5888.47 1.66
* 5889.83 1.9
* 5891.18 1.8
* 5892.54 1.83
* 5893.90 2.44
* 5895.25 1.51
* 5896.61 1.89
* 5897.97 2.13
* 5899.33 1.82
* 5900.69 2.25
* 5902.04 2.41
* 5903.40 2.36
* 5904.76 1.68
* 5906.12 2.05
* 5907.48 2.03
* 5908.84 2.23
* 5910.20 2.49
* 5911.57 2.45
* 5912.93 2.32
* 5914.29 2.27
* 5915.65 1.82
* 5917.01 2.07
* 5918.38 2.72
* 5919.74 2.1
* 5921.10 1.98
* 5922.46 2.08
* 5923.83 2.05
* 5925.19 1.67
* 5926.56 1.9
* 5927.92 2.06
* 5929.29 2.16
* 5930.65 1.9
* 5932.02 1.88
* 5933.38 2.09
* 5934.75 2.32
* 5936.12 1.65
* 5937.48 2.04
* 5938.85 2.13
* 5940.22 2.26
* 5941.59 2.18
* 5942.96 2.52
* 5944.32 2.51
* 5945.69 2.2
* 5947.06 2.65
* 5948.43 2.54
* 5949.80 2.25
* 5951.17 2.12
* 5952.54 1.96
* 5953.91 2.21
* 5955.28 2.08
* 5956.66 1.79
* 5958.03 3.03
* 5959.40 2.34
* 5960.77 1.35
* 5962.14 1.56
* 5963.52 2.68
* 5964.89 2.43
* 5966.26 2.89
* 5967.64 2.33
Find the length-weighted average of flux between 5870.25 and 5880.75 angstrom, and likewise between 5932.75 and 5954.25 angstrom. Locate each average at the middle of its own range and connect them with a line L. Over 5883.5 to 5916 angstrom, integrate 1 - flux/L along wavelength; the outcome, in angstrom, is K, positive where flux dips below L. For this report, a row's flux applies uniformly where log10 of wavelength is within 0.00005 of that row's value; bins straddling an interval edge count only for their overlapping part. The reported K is 2.4 angstrom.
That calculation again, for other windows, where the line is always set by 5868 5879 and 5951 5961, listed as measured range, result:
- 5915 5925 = 0.5 angstrom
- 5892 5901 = 1.1 angstrom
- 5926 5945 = 0.6 angstrom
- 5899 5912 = 0.3 angstrom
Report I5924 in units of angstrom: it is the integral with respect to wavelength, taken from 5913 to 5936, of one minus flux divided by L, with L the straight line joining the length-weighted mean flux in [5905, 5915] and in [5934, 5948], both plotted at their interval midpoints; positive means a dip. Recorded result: 1.8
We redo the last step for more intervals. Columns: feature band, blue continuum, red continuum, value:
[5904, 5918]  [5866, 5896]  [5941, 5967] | 0.4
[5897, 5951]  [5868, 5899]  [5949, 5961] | -0.1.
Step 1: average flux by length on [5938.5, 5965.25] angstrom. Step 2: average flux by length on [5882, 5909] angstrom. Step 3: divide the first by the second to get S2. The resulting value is 1.1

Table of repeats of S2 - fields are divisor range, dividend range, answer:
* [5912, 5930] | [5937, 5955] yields 1.08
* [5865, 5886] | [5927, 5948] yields 0.93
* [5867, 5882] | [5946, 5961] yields 0.96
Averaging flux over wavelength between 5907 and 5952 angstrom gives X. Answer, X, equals 2.17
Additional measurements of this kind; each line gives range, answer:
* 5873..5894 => 2.15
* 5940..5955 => 2.31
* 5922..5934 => 1.97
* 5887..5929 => 2.06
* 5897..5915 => 2.19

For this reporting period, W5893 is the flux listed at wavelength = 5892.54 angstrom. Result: 1.83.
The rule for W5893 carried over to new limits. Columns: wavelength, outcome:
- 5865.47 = 2.54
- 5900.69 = 2.25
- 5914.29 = 2.27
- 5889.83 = 1.9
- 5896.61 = 1.89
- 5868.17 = 2.77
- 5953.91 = 2.21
